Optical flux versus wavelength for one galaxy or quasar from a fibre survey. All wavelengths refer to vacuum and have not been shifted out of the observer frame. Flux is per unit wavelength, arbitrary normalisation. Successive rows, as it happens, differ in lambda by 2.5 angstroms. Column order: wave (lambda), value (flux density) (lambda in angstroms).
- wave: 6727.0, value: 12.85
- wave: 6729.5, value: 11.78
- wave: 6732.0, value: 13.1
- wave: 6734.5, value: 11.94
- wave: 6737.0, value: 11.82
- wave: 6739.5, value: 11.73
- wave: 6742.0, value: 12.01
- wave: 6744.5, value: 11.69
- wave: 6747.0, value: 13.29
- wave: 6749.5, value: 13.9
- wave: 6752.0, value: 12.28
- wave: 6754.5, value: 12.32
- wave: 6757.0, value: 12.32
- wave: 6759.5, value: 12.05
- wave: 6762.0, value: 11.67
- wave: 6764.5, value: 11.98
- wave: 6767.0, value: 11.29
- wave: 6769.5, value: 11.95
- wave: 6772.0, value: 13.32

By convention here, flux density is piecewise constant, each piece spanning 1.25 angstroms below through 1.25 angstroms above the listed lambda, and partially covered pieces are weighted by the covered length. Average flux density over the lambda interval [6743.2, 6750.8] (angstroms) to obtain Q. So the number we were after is 12.9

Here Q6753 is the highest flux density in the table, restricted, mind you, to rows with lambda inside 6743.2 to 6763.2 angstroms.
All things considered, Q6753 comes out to 13.9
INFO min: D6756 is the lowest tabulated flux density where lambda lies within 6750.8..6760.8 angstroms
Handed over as 12.05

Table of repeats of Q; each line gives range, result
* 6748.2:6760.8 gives 12.6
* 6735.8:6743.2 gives 11.9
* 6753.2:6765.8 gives 12.1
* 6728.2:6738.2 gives 12.2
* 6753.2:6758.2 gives 12.3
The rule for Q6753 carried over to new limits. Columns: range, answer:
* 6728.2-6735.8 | 13.1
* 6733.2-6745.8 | 12.01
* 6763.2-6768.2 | 11.98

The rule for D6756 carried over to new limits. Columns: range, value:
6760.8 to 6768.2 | 11.29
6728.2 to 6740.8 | 11.73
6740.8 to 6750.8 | 11.69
